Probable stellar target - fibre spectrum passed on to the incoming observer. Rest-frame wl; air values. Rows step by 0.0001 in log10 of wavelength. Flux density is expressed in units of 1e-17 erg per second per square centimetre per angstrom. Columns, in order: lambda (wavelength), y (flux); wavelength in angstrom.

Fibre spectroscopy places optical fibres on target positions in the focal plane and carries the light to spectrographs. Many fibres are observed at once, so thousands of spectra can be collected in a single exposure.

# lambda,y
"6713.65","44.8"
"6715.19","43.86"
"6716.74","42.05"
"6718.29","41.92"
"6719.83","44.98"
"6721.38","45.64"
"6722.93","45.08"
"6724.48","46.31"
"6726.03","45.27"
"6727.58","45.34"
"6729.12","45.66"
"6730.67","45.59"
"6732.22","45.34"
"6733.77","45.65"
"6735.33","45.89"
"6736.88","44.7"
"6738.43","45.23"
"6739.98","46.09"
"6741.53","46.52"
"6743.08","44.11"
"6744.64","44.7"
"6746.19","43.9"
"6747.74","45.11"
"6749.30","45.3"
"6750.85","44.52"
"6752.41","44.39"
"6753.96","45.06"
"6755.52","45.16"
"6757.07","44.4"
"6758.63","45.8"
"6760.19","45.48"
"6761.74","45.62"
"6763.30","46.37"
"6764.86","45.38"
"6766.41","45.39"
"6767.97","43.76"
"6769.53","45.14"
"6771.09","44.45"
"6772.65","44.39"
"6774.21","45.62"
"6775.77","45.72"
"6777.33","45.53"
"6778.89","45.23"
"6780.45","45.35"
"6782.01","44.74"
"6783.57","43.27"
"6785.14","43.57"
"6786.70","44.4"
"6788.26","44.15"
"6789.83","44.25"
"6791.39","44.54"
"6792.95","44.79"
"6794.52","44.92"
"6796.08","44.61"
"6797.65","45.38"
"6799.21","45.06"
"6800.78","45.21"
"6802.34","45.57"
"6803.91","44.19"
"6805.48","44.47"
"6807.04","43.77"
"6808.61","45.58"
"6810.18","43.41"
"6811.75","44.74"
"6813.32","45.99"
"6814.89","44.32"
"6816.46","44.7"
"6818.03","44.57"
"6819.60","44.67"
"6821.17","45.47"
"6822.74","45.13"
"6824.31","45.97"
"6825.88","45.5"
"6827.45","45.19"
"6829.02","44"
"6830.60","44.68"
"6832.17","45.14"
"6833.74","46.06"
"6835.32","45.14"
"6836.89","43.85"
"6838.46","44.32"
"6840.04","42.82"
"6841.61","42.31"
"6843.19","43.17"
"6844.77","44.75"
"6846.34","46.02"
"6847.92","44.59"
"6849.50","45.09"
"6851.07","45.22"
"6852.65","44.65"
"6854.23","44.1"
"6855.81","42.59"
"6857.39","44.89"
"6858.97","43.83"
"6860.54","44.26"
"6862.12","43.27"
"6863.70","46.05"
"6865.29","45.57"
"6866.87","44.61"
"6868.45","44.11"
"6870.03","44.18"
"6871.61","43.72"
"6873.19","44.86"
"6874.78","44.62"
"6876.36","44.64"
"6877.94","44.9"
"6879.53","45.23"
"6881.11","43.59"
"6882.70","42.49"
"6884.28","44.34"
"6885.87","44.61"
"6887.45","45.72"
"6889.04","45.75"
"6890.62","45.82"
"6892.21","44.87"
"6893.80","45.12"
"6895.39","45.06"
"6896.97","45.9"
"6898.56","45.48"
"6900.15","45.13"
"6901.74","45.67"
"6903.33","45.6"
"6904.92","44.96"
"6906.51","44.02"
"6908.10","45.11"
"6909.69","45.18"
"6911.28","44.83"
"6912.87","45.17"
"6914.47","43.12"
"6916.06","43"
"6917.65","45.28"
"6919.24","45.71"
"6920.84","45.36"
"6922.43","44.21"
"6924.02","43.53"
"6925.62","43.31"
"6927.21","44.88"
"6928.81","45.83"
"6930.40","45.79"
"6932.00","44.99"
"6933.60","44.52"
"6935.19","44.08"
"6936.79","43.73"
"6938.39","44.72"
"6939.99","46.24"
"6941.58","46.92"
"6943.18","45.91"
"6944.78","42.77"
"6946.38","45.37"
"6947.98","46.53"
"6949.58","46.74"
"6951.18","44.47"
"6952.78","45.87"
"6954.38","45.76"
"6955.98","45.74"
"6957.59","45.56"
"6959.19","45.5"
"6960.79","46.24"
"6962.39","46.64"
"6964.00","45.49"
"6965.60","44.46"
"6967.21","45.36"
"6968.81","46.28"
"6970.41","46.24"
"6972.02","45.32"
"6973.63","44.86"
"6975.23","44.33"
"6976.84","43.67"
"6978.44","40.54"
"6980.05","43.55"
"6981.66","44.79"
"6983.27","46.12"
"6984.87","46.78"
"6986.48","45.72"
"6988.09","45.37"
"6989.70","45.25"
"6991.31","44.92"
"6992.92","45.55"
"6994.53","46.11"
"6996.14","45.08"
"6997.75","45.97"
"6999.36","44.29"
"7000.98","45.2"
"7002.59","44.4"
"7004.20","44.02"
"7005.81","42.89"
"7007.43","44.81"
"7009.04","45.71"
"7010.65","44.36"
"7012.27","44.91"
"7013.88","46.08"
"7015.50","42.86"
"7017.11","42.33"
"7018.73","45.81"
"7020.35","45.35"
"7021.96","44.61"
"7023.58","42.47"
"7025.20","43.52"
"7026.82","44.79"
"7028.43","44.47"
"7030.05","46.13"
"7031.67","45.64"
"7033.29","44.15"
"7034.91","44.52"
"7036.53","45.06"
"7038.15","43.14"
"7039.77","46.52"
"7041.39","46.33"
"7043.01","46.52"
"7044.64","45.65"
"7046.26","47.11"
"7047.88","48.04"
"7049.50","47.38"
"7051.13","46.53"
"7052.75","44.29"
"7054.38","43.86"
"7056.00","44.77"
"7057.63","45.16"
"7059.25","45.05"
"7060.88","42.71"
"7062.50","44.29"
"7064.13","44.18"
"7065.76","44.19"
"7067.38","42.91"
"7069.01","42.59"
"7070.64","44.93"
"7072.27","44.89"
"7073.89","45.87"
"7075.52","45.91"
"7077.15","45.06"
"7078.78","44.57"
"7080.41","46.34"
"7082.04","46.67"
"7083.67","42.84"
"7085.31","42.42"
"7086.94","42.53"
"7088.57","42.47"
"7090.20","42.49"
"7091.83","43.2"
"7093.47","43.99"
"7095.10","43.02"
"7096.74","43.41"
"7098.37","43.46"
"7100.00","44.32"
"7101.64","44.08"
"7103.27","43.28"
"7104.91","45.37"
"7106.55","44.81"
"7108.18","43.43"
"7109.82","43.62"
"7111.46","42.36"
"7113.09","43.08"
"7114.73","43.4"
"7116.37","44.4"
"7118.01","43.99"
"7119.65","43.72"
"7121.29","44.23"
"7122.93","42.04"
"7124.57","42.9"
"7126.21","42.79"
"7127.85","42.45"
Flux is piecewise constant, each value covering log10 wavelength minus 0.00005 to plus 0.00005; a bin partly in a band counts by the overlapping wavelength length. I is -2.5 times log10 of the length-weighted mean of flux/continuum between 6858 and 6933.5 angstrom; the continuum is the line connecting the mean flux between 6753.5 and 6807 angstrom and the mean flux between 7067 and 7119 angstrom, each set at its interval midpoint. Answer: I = -0.01 mag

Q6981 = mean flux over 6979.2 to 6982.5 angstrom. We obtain 44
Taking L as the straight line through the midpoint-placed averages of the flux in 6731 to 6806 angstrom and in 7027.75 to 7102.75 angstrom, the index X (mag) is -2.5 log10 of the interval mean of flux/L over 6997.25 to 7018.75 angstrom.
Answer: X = 0.01 mag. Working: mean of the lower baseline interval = 45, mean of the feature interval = 44.5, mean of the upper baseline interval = 44.6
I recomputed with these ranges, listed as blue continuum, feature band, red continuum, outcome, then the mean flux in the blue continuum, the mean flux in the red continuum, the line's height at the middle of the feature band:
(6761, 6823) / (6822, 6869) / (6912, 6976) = 0.01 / 44.8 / 45.1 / 44.9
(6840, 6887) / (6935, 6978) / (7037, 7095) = -0.02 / 44.3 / 44.7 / 44.5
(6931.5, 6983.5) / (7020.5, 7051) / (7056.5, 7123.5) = -0.02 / 45.1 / 43.9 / 44.4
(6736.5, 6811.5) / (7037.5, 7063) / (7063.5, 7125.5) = -0.04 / 44.9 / 43.9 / 44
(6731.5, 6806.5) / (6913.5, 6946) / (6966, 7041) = 0.00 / 45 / 44.8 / 44.8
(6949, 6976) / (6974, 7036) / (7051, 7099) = 0.01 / 45.6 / 44.1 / 45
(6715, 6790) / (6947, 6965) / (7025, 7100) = -0.03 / 44.9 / 44.6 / 44.7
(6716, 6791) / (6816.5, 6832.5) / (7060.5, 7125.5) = -0.01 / 44.9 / 43.9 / 44.7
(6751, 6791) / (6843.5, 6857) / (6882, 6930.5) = 0.01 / 44.9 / 44.9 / 44.9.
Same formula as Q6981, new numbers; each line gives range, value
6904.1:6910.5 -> 44.8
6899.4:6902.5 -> 45.4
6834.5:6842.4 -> 43.7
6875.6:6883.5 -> 44.2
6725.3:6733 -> 45.5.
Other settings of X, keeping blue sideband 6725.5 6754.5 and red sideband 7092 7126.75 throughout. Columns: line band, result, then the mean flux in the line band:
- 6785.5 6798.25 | 0.009 mag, 44.6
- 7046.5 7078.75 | -0.027 mag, 44.9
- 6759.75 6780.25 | -0.005 mag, 45.2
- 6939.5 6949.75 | -0.034 mag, 45.7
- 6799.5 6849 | 0.003 mag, 44.7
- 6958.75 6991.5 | -0.023 mag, 45.1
